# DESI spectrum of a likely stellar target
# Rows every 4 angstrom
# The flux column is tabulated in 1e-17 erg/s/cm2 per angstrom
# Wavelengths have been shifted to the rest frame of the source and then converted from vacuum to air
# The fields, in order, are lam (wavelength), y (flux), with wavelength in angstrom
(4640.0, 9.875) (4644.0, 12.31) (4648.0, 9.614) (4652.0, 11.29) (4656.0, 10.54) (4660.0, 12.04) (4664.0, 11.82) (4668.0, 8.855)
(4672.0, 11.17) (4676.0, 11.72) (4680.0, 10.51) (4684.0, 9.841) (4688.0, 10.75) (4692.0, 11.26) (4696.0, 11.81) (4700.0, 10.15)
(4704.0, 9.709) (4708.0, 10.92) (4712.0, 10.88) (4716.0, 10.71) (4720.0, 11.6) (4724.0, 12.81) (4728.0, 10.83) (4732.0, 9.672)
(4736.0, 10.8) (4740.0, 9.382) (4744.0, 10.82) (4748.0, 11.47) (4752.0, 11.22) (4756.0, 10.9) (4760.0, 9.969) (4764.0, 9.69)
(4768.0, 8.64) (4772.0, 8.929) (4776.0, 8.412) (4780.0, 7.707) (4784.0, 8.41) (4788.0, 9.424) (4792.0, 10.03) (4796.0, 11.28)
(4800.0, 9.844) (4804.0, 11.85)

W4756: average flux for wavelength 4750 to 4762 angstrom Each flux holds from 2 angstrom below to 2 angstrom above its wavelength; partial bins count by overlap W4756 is 10.7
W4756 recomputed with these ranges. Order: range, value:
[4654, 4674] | 10.9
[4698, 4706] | 9.93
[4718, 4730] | 11.7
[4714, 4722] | 11.2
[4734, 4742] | 10.1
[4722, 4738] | 11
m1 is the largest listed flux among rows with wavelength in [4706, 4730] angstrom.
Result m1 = 12.81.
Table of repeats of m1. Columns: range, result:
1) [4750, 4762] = 11.22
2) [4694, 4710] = 11.81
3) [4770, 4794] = 10.03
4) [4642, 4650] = 12.31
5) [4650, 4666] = 12.04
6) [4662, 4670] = 11.82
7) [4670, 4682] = 11.72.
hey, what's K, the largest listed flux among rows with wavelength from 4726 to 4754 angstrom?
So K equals 11.47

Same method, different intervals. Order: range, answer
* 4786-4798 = 11.28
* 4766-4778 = 8.929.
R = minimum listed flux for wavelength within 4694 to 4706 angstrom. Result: 9.709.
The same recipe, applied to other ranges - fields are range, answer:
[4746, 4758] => 10.9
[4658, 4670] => 8.855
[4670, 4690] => 9.841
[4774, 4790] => 7.707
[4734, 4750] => 9.382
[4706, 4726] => 10.71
